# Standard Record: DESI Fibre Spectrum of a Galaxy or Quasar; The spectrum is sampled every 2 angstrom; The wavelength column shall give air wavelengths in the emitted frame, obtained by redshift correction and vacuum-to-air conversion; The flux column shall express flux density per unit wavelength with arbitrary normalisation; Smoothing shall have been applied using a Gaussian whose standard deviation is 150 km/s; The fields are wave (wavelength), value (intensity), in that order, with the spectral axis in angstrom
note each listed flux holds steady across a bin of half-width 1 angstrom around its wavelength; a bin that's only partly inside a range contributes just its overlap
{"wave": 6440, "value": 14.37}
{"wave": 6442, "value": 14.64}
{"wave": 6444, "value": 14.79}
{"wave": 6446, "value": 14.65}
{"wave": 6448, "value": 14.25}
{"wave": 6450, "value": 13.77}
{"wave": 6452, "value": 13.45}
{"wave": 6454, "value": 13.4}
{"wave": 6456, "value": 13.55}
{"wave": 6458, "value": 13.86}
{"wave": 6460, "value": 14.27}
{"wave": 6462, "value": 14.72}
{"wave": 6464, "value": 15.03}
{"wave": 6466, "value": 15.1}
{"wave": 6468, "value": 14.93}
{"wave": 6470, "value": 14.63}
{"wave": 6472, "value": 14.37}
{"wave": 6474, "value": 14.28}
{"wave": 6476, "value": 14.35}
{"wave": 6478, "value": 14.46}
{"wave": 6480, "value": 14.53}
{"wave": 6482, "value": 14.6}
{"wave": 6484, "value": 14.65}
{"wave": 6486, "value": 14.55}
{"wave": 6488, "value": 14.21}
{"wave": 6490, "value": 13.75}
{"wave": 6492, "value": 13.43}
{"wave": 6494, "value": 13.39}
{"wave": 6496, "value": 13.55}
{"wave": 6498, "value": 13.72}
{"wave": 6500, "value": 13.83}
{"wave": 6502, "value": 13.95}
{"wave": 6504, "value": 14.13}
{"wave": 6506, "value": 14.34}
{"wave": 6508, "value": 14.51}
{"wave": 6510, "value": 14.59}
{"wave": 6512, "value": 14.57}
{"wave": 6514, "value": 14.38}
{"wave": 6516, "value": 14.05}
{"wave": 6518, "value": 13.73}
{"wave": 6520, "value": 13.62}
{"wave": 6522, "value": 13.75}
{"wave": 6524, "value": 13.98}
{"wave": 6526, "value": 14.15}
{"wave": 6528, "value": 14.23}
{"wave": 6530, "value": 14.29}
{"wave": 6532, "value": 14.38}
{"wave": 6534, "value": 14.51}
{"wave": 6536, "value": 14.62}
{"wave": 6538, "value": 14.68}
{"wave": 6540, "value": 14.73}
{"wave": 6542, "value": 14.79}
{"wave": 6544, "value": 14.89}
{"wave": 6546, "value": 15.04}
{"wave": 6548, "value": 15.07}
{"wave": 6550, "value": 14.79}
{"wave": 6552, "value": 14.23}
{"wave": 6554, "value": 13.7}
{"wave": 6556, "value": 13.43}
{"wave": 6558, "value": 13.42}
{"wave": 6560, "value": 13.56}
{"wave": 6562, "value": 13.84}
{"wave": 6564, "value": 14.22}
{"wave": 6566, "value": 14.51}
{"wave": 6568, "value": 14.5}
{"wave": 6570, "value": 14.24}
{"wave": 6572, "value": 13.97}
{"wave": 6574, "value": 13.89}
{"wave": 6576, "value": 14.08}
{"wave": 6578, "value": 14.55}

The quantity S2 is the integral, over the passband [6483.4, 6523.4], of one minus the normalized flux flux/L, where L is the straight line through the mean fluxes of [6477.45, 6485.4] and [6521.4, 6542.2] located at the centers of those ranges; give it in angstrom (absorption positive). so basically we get 1.2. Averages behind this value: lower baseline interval 14.6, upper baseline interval 14.4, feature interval 14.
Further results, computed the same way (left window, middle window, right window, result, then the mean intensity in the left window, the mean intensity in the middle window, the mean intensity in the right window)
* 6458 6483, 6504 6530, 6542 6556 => 0.7 angstrom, 14.6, 14.2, 14.5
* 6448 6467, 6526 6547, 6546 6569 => -0.7 angstrom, 14.1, 14.6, 14.2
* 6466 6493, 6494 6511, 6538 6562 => 0.4 angstrom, 14.4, 14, 14.3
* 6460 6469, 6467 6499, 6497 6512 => 0.8 angstrom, 14.9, 14.2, 14.2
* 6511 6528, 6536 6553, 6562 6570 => -0.7 angstrom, 14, 14.8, 14.3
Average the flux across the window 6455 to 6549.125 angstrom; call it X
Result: 14.3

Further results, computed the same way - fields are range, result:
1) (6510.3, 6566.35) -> 14.3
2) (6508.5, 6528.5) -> 14.1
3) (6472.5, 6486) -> 14.5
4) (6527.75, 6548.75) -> 14.7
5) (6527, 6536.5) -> 14.4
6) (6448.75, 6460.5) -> 13.7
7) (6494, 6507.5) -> 13.9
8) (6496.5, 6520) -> 14.1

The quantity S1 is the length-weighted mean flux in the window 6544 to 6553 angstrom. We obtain 14.8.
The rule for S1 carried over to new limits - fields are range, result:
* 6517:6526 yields 13.8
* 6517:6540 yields 14.2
